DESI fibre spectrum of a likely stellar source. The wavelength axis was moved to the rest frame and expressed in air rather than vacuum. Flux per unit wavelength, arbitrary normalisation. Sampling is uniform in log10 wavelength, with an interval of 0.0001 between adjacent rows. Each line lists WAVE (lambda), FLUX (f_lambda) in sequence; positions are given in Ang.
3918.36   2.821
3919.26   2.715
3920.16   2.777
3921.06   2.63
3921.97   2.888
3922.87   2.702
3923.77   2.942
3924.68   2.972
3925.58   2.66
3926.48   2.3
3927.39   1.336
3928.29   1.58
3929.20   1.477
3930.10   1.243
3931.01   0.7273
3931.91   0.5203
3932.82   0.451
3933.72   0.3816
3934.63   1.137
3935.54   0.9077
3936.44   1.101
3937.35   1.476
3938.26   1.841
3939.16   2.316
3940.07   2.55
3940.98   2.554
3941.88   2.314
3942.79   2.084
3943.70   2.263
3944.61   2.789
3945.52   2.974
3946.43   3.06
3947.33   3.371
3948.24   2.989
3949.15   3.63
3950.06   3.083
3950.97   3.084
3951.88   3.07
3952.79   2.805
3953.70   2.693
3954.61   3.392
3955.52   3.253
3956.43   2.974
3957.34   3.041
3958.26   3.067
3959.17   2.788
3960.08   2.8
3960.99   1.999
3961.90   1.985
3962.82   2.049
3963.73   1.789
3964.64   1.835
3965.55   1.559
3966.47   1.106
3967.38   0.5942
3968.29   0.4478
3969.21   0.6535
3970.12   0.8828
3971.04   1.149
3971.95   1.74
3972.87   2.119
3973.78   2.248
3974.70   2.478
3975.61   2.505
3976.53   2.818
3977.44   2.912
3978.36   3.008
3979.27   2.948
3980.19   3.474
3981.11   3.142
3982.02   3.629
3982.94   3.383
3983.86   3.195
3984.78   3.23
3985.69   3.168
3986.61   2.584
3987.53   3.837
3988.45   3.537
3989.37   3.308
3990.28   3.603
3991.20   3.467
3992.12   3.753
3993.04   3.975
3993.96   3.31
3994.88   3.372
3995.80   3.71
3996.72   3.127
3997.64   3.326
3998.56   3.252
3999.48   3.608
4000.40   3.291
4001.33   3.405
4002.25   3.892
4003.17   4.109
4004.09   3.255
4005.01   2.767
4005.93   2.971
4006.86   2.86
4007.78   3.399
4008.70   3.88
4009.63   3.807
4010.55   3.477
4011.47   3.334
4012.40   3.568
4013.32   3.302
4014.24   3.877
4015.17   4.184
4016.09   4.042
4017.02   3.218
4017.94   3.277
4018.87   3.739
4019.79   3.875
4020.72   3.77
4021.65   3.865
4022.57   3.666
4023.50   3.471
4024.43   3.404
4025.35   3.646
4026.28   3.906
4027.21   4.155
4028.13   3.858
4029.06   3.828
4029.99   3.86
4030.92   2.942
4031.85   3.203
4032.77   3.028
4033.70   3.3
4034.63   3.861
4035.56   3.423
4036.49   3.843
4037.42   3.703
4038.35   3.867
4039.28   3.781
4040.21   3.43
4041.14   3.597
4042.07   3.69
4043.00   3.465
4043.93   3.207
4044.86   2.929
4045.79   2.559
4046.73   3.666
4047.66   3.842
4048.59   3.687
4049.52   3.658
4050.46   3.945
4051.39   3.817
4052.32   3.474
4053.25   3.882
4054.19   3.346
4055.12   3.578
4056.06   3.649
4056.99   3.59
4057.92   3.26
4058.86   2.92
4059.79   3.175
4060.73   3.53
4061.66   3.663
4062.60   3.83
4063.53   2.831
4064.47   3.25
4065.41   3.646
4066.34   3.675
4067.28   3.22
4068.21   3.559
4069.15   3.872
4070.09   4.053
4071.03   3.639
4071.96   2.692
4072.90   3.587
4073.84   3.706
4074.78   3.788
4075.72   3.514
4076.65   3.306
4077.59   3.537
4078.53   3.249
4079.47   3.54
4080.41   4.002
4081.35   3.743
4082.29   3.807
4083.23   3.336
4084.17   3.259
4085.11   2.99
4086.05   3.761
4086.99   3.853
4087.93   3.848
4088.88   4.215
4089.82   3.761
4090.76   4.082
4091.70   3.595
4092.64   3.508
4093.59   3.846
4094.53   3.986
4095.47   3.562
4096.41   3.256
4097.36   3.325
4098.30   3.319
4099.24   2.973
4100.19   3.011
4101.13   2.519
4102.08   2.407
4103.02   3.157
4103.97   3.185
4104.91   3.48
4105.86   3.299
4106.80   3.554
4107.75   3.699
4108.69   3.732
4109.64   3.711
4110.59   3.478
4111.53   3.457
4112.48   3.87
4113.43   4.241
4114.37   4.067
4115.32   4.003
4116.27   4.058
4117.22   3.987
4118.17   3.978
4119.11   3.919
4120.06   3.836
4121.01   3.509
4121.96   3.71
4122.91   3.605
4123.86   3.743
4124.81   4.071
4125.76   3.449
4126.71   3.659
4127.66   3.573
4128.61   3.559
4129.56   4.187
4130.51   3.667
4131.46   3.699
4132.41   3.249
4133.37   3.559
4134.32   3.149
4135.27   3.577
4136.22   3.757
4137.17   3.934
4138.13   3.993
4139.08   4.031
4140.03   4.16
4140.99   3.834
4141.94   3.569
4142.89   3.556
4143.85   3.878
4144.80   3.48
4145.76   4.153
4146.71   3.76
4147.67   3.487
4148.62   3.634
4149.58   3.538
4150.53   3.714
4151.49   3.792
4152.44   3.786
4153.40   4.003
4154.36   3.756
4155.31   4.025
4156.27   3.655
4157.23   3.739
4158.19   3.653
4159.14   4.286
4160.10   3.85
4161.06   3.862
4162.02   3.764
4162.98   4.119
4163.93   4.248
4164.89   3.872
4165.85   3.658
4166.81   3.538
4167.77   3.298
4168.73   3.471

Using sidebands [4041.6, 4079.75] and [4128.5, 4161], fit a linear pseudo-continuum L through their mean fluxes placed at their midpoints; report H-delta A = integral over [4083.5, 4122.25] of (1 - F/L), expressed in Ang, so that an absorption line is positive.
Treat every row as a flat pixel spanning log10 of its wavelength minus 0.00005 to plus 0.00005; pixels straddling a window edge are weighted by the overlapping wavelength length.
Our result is 0.4 Ang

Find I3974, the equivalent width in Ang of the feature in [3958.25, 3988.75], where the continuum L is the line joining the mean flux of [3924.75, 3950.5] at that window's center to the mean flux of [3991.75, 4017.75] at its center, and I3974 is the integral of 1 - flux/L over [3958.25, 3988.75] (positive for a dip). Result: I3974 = 5.1 Ang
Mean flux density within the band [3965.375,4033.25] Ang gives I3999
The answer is 3.15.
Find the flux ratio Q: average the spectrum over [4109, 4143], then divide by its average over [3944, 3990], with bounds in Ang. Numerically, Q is 1.44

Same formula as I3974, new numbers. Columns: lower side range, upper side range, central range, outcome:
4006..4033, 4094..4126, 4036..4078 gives 0.7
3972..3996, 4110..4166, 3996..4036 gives -3.1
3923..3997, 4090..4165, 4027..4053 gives -4.5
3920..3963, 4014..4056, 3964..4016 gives 1.1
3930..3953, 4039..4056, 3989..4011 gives -4.3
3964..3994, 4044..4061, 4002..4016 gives -2.7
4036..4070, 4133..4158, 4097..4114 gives 1.4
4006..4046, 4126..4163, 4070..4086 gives 0.6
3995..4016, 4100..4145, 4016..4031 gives -0.8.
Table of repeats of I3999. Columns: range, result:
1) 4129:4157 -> 3.74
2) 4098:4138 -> 3.59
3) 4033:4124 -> 3.56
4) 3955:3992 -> 2.52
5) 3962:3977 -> 1.63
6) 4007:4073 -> 3.56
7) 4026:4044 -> 3.6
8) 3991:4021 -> 3.52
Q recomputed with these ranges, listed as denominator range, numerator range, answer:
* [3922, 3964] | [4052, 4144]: 1.57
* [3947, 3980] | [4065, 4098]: 1.53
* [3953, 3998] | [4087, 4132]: 1.36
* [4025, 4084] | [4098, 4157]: 1.03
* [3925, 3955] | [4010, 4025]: 1.71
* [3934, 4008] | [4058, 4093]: 1.32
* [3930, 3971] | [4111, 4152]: 1.81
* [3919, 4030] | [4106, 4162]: 1.35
